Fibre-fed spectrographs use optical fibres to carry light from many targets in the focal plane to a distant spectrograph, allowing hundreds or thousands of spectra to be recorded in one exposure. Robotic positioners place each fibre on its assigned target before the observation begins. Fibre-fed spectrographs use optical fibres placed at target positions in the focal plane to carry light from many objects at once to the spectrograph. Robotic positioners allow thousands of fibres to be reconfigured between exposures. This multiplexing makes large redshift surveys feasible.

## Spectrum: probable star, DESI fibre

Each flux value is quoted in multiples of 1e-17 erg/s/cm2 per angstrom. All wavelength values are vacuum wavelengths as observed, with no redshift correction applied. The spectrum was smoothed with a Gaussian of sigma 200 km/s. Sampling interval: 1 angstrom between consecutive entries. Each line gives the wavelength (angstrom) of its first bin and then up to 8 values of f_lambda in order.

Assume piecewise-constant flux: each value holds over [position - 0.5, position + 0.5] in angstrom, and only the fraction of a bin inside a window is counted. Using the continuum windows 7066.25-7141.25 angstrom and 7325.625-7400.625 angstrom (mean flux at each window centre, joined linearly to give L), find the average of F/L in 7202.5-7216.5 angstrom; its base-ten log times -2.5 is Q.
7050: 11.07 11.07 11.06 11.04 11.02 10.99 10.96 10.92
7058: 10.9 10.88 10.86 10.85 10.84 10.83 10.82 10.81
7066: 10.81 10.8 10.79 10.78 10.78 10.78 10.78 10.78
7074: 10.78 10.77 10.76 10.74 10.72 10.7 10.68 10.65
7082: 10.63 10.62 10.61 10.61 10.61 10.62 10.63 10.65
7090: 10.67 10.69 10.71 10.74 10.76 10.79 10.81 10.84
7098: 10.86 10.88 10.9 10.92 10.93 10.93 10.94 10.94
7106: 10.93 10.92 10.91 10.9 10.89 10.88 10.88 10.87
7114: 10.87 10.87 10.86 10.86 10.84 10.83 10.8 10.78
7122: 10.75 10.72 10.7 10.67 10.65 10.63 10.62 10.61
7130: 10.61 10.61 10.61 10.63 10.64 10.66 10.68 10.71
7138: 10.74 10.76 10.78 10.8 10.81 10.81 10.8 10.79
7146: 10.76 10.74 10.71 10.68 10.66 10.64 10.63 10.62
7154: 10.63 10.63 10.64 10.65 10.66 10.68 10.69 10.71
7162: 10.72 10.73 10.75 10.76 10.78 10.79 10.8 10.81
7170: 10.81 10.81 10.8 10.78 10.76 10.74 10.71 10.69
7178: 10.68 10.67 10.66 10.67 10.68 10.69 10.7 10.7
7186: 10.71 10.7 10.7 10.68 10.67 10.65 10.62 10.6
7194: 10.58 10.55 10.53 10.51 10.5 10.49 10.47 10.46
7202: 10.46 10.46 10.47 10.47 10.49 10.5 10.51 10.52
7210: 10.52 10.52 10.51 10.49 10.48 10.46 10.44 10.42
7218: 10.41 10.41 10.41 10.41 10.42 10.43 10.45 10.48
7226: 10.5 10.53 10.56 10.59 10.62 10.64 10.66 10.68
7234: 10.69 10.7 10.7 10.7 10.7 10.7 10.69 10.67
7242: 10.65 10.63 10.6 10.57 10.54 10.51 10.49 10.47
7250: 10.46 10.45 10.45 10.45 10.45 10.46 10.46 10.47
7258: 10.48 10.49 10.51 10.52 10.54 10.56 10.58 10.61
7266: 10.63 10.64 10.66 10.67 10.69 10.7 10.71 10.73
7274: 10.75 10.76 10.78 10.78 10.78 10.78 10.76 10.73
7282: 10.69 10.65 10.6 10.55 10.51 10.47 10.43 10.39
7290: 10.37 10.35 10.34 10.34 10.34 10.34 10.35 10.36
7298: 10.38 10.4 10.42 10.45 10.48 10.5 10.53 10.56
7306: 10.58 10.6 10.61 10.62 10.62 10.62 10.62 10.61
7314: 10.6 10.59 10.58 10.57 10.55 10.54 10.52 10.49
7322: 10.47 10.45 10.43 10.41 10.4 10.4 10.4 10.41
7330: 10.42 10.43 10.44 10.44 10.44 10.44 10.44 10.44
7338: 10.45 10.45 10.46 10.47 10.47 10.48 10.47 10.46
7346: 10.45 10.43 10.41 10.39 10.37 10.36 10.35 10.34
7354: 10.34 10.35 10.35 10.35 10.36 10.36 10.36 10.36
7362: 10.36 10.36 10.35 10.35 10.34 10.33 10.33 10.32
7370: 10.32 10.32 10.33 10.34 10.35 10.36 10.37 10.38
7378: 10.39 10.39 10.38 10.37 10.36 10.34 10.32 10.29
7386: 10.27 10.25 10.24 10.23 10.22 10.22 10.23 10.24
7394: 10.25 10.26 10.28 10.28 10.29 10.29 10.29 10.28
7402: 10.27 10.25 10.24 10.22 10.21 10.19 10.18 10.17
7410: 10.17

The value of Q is 0.01 mag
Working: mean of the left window 10.8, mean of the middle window 10.5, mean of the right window 10.4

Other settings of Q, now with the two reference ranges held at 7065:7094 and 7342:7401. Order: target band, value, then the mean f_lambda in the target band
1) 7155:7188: -0.013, 10.7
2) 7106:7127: -0.016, 10.8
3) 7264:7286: -0.024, 10.7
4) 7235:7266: -0.006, 10.6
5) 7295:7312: -0.008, 10.5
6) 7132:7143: -0.008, 10.7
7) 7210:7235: 0.002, 10.5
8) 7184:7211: 0.000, 10.6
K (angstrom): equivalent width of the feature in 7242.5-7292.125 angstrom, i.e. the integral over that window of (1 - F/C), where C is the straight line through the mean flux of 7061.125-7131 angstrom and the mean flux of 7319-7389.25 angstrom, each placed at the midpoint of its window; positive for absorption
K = -0.3 angstrom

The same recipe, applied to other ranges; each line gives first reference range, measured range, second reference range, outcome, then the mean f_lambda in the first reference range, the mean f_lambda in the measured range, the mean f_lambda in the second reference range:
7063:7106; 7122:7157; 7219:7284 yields 0.07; 10.8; 10.7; 10.6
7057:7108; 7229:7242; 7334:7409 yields -0.16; 10.8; 10.7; 10.3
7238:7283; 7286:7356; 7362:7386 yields 0.08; 10.6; 10.5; 10.3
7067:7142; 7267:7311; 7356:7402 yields -0.42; 10.8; 10.6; 10.3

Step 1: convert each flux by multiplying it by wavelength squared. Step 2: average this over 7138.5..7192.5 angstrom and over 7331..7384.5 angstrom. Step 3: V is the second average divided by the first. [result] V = 1.02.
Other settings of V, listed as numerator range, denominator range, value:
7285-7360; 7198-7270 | 1.02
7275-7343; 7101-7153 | 1.03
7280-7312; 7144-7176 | 1.02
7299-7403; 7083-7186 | 1.03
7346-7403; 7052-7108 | 1.04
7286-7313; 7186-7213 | 1.02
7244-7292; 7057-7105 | 1.03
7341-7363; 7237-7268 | 1.01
